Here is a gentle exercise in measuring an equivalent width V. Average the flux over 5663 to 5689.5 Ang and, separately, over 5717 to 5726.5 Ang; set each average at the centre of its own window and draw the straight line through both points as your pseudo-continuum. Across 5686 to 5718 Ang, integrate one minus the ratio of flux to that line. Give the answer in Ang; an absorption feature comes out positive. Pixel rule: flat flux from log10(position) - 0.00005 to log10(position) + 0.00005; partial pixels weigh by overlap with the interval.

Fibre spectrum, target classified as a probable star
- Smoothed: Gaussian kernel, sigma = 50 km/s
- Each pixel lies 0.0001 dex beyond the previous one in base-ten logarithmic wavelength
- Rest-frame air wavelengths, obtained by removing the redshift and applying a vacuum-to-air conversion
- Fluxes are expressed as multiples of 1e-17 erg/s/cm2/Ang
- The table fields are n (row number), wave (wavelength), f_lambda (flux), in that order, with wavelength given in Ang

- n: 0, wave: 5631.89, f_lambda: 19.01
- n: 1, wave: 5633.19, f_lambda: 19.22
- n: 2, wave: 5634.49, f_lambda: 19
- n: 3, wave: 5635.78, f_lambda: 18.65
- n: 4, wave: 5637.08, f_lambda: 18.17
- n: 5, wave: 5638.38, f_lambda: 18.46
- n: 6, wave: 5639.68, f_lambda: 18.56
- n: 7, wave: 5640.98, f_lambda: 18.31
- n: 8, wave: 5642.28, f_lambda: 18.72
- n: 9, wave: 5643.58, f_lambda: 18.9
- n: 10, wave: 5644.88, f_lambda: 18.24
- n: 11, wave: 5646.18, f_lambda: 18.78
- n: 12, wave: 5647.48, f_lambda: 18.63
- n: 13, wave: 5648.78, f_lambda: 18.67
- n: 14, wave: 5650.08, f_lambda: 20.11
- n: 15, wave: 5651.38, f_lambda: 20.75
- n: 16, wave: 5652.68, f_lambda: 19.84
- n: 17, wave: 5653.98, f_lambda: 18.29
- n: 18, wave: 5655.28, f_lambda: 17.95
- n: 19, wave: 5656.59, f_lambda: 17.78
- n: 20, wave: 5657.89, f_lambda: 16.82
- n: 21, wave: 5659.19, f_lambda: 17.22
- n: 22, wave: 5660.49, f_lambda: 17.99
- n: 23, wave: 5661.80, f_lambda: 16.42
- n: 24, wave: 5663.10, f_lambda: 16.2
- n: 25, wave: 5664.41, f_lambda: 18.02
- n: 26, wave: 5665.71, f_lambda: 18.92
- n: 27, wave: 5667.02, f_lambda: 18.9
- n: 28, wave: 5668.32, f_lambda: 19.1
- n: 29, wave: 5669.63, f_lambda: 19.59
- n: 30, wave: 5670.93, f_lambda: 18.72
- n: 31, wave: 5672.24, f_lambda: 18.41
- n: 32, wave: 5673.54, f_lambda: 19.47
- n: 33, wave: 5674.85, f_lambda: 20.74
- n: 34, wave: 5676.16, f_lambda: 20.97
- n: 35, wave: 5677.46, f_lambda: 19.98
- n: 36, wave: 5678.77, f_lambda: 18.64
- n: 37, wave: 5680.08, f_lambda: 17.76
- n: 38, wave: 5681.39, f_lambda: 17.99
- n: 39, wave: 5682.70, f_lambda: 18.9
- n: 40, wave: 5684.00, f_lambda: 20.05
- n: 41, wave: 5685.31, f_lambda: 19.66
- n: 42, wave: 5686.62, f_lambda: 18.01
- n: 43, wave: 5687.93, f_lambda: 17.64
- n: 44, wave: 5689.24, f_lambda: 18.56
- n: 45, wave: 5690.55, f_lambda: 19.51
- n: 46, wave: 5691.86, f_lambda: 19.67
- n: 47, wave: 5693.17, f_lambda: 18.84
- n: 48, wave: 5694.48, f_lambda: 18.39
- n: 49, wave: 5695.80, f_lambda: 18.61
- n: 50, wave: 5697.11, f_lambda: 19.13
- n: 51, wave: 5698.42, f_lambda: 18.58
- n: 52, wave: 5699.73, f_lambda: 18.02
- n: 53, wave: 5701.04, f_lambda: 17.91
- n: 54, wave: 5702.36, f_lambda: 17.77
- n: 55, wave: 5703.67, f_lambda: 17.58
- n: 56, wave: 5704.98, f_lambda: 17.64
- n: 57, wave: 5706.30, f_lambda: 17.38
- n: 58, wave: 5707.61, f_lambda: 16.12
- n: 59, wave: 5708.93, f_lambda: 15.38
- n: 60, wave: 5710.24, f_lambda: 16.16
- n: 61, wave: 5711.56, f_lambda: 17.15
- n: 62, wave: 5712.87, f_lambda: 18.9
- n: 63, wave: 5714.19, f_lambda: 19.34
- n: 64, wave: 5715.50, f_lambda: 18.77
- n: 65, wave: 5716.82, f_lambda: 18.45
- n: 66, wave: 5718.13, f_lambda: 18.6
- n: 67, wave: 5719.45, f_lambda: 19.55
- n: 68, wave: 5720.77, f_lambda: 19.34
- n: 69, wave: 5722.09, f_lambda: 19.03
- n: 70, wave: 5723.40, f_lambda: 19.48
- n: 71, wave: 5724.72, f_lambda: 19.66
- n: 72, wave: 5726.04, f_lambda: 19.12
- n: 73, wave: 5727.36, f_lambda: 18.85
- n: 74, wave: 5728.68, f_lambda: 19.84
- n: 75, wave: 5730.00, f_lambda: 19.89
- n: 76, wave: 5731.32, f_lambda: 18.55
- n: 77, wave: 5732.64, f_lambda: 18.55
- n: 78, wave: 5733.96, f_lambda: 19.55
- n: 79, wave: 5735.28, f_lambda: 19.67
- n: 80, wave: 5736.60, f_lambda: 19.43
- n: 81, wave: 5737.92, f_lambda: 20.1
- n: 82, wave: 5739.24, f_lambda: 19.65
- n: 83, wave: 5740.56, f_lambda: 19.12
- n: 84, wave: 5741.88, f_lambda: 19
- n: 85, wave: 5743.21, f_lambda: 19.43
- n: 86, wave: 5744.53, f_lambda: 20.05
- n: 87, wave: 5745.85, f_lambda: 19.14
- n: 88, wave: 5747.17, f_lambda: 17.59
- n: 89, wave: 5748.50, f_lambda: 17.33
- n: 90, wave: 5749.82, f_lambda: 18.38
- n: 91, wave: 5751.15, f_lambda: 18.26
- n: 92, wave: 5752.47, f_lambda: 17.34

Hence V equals 1.7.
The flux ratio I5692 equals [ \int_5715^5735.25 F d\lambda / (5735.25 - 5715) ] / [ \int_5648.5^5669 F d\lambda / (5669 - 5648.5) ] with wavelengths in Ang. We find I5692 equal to 1.05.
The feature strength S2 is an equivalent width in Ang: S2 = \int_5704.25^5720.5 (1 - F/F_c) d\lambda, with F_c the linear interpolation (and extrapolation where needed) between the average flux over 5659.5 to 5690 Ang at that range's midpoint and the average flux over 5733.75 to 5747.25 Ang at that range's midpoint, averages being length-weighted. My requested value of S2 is 1.1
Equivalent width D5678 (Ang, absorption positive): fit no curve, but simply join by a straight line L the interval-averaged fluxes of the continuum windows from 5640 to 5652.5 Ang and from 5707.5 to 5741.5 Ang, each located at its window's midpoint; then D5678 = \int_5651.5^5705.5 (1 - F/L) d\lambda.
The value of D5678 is 1.1 Ang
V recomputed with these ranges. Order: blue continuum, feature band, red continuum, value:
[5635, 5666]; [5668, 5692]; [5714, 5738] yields -0.5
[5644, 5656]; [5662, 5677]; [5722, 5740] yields 0.1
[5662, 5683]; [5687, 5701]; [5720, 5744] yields 0.3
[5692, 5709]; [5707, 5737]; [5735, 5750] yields -0.2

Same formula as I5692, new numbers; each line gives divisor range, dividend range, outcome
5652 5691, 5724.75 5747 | 1.04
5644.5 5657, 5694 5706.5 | 0.96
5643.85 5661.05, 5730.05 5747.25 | 1.04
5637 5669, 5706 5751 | 1.02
